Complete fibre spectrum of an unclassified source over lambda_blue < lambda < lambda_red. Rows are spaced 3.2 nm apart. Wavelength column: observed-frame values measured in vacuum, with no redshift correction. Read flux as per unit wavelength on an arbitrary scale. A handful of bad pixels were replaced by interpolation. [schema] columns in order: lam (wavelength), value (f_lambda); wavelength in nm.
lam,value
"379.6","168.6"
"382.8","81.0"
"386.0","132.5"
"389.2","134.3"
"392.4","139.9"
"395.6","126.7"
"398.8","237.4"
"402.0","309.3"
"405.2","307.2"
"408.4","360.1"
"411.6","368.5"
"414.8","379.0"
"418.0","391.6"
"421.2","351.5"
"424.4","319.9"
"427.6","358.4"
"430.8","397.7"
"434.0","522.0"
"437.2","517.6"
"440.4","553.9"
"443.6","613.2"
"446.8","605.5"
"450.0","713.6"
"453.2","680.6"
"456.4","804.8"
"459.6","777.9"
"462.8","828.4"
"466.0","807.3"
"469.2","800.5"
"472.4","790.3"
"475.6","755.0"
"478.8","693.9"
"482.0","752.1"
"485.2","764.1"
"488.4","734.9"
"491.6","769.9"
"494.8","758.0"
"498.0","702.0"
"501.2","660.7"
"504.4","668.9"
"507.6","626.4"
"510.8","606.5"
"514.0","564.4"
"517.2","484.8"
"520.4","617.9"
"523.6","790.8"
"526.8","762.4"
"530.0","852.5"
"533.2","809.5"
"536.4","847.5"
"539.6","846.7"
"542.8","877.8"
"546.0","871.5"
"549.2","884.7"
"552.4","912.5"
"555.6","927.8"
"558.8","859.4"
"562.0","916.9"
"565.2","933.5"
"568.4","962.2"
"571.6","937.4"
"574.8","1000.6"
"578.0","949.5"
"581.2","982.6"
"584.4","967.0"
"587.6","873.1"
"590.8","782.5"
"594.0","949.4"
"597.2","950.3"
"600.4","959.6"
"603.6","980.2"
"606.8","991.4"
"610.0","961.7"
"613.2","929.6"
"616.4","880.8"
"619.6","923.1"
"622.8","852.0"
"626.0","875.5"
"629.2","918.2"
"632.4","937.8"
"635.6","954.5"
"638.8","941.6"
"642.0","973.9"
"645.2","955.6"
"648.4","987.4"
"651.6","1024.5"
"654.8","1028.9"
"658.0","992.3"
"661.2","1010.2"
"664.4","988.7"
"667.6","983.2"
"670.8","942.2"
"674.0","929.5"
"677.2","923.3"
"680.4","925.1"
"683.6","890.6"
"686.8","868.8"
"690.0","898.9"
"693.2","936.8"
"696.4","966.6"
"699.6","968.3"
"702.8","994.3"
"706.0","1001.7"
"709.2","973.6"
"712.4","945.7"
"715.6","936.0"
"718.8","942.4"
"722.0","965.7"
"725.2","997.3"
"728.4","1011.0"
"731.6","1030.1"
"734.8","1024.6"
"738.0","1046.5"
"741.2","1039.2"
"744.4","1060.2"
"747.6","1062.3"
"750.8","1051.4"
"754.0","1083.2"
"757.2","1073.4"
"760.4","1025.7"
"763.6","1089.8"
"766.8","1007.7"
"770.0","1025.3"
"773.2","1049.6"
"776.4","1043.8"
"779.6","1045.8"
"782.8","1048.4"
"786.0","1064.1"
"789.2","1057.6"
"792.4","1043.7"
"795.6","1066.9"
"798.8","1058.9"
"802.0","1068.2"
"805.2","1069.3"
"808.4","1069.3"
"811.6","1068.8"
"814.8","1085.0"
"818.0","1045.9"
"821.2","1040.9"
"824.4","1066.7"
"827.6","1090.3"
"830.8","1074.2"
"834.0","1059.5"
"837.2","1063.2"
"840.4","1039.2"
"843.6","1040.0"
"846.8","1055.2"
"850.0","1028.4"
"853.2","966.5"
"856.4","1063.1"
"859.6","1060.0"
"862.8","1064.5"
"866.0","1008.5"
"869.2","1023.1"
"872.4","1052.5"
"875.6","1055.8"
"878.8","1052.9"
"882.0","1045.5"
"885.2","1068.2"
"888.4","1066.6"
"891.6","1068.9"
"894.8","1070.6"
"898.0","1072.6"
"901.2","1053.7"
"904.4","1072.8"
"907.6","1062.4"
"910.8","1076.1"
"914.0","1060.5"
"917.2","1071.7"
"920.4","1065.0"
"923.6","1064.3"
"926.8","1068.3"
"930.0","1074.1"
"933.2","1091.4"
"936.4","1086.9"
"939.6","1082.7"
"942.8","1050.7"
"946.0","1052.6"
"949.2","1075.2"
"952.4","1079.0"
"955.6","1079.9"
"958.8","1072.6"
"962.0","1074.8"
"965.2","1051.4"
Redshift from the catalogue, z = 0.000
